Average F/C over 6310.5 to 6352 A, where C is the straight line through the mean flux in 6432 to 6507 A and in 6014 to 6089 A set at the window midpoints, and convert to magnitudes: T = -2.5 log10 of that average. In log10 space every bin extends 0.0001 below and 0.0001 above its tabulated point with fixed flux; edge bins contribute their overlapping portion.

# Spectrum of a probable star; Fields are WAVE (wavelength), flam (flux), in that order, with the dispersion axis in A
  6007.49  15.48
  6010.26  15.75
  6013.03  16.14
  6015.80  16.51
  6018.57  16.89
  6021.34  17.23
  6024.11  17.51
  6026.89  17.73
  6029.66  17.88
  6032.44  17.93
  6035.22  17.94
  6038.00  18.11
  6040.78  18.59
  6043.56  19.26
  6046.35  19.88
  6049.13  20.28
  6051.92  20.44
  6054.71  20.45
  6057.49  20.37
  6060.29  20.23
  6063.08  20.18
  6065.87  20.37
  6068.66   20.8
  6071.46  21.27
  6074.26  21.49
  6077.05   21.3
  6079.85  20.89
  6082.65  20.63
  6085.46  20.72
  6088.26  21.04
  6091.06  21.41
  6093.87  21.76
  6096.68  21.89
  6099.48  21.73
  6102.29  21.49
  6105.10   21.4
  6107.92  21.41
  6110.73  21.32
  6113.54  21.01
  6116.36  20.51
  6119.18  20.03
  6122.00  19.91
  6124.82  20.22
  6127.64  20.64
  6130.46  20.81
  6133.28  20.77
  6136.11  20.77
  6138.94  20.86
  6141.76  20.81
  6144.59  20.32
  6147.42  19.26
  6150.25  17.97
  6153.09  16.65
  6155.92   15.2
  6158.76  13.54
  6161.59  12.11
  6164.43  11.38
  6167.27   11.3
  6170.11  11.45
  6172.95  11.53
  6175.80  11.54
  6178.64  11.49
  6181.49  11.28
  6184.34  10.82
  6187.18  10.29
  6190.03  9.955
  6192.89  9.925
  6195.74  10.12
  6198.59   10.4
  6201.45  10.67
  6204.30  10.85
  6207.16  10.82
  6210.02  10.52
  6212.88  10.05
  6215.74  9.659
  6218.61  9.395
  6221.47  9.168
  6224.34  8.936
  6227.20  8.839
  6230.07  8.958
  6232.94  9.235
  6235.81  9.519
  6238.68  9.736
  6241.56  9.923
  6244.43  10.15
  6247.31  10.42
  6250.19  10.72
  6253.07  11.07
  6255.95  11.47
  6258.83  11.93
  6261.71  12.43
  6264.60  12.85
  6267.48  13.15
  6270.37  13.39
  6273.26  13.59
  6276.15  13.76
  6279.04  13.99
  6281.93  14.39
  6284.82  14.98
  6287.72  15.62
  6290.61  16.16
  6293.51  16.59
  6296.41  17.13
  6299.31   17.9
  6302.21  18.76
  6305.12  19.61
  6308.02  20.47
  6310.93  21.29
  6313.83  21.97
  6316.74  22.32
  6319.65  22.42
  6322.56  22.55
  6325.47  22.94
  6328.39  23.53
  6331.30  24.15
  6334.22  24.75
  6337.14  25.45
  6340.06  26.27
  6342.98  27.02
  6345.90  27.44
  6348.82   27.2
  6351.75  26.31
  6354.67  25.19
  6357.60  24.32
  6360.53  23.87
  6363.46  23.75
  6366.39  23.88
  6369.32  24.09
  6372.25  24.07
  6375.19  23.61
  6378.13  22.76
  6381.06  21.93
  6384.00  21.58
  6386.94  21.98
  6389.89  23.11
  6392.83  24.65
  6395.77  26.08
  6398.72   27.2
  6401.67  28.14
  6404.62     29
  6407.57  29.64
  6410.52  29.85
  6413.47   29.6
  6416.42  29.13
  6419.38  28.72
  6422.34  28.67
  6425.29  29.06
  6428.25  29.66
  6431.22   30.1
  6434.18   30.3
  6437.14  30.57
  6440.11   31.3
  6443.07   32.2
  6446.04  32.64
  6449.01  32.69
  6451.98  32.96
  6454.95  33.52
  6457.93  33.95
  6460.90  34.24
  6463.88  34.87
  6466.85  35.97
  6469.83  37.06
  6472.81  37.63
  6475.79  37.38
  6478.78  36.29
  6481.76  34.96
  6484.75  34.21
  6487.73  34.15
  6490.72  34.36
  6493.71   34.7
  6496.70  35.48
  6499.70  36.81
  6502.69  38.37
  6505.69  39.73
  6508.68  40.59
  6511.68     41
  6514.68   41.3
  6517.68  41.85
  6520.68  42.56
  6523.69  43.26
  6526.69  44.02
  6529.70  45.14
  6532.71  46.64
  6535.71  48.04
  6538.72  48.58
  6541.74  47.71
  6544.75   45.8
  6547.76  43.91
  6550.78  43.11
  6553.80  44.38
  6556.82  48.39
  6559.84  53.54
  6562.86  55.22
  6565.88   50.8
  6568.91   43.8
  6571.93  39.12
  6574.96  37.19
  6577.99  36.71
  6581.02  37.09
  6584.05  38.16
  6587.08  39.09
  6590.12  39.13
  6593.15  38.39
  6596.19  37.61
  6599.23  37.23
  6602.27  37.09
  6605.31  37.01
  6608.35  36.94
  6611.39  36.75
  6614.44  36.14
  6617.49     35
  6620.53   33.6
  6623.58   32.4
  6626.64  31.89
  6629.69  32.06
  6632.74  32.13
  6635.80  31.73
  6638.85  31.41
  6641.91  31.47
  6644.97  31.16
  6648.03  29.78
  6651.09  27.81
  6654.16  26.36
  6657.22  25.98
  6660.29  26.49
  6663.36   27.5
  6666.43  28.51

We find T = 0.21 mag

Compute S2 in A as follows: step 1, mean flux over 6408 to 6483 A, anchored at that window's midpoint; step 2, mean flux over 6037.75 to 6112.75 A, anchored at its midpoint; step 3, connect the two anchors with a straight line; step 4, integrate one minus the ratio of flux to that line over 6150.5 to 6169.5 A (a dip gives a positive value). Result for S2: 8.0 A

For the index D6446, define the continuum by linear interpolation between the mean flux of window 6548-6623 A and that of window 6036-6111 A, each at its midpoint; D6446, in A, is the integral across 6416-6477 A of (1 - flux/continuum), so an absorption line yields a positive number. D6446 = 4.4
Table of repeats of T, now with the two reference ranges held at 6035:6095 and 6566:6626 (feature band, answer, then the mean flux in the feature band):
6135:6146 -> 0.11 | 20.7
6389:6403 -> 0.20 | 25.9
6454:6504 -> -0.06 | 35.5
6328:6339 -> 0.18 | 24.6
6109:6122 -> 0.07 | 20.6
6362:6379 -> 0.26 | 23.7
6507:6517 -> -0.18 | 41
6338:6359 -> 0.13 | 26.2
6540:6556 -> -0.25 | 45.2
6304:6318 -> 0.32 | 21.2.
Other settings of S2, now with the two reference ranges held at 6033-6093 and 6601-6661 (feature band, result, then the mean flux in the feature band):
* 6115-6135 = 1.1 A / 20.4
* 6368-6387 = 2.8 A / 22.9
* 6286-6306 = 6.2 A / 17.3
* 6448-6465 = -3.1 A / 33.7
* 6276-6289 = 5.4 A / 14.6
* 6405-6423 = -1.1 A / 29.3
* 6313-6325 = 1.5 A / 22.4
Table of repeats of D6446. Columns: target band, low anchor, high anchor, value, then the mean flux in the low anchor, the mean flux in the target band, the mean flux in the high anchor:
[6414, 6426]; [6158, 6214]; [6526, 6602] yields 0.82 A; 11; 29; 43.4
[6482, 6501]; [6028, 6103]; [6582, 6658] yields -2.56 A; 20.3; 34.9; 33.9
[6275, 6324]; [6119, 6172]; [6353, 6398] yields 7.80 A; 17.5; 18.3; 23.7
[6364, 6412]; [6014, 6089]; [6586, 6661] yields 4.53 A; 19.5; 25.1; 33.4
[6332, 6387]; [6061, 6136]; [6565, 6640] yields 8.49 A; 21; 24.6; 36.6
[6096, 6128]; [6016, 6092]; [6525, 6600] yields 1.97 A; 19.6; 21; 43.6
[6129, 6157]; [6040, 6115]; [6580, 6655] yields 3.81 A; 20.8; 19.4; 34.3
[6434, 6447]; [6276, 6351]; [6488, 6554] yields 0.90 A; 20.9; 31.5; 42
